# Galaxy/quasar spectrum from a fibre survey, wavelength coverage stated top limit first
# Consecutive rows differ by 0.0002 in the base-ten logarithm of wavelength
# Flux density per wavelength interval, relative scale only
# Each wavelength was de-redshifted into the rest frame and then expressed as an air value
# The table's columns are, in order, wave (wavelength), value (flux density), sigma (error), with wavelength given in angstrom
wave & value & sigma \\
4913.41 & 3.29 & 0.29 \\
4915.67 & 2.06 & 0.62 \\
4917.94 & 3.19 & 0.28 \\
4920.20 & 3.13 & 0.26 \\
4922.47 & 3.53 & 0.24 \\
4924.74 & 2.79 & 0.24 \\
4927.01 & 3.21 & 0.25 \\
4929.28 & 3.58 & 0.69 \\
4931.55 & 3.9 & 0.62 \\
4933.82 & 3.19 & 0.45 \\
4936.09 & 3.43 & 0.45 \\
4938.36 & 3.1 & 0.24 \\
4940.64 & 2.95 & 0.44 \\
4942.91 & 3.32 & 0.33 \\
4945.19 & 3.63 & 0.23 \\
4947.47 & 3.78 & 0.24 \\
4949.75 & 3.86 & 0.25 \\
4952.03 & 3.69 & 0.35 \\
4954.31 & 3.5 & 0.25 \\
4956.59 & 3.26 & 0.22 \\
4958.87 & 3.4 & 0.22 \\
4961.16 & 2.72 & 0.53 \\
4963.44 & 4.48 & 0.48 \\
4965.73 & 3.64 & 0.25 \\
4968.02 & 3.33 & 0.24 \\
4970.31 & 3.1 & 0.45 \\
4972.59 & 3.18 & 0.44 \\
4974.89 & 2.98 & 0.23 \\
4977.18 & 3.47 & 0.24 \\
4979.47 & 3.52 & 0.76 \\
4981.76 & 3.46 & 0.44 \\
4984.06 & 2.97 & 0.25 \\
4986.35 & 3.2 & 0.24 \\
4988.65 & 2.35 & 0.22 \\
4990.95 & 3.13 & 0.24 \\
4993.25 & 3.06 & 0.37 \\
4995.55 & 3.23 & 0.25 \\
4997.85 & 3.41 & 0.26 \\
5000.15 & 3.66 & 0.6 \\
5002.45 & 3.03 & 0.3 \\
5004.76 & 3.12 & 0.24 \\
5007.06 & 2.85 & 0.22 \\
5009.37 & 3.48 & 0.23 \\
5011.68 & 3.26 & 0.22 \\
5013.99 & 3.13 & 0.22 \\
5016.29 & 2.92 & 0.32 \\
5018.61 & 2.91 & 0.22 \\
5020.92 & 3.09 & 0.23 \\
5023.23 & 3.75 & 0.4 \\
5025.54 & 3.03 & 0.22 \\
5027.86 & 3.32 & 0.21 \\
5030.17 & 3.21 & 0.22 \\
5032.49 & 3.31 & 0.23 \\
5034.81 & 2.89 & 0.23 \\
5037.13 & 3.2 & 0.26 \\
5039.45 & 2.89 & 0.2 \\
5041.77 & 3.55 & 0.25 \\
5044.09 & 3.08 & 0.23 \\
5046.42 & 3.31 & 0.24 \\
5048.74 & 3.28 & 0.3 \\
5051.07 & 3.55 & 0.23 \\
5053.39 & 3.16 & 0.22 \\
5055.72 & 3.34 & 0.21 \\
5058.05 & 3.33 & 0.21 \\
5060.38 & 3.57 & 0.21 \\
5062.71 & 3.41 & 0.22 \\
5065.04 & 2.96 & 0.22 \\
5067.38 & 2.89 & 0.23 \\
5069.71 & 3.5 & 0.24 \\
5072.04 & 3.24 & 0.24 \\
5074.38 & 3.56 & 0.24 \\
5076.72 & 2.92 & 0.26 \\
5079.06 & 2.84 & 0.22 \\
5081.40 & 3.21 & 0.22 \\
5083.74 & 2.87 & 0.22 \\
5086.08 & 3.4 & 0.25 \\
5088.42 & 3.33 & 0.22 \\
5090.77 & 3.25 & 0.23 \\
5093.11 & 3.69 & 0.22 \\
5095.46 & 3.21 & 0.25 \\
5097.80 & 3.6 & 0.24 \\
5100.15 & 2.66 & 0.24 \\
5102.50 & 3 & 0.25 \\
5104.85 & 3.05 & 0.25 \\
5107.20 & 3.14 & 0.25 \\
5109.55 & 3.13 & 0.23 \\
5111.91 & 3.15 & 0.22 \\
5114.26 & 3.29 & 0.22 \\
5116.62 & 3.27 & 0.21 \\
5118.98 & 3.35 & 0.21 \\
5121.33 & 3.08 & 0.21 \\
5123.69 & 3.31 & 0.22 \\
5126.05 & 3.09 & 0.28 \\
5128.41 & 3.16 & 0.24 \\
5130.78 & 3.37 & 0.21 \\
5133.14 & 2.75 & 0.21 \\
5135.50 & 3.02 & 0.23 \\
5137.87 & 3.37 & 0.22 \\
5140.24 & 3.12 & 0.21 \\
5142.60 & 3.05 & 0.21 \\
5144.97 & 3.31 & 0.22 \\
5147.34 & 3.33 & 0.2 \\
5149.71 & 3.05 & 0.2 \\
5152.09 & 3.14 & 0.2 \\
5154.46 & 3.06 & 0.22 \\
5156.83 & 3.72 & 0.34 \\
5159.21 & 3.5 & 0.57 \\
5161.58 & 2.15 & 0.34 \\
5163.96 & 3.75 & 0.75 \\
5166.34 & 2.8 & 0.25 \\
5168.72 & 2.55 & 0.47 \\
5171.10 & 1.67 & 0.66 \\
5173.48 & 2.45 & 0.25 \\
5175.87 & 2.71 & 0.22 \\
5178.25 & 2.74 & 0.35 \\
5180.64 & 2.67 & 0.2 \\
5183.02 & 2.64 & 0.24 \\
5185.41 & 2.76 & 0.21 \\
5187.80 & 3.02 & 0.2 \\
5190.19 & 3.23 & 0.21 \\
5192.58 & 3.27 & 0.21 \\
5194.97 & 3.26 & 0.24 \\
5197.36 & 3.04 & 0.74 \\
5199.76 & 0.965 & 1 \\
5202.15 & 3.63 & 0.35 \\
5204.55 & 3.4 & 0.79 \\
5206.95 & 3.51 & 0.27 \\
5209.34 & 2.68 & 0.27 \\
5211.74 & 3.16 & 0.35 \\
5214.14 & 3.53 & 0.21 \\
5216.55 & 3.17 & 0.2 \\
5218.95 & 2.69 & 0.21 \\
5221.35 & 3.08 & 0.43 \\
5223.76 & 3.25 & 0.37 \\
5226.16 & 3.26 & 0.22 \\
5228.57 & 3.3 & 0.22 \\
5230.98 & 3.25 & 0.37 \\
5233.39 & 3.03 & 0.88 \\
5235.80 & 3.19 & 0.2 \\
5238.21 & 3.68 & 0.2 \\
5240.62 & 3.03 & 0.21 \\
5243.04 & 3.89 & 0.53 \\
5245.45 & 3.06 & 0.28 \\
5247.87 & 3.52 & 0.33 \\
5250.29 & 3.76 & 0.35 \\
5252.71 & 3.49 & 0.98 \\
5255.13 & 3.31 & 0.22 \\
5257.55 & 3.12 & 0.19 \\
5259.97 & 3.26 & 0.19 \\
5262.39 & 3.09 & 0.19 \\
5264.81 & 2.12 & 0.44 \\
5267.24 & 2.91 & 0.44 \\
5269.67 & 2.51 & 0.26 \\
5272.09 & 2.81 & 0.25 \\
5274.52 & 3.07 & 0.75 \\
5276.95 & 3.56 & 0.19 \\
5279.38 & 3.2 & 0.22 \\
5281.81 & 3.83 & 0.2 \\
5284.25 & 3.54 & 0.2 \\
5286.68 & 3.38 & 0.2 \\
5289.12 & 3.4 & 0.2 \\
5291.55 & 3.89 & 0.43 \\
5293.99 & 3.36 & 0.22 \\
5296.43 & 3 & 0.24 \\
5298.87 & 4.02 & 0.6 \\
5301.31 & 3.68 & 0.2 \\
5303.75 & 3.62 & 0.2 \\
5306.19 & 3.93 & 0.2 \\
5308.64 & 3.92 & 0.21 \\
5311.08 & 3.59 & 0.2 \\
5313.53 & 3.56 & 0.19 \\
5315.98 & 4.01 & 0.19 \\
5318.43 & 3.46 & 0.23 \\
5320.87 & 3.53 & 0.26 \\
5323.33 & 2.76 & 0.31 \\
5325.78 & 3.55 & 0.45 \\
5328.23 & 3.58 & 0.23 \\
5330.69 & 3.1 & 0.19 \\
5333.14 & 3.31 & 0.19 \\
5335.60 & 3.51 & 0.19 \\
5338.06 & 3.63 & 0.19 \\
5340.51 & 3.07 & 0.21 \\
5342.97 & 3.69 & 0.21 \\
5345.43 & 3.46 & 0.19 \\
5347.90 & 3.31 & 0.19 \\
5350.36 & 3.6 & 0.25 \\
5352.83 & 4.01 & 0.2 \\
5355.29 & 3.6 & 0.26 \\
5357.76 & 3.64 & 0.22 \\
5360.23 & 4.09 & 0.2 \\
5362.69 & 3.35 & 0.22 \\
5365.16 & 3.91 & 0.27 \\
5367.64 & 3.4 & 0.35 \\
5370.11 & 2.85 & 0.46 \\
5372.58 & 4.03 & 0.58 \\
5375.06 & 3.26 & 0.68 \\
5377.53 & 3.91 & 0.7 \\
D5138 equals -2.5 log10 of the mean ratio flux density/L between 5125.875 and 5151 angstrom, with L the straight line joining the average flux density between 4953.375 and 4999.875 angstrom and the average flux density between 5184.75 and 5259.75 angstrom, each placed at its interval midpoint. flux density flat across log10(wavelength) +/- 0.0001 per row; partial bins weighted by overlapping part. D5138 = 0.02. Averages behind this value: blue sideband 3.28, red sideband 3.18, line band 3.15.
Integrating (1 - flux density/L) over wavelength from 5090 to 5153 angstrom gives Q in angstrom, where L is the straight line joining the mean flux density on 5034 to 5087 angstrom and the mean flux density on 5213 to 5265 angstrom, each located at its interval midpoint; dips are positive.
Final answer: 0.9 angstrom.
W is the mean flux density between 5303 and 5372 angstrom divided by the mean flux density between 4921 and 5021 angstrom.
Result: 1.08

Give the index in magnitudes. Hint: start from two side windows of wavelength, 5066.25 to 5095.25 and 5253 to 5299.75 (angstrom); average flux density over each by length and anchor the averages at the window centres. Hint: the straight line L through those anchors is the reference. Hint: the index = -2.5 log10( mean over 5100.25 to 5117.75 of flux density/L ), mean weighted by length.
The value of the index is 0.04 mag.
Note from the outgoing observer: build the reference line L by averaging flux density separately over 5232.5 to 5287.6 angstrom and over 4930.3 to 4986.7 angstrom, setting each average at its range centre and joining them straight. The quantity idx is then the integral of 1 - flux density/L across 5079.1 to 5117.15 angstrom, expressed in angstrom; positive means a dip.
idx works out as 1.5 angstrom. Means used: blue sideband 3.41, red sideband 3.23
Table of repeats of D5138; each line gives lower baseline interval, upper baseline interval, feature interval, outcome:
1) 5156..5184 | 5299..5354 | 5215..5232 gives -0.040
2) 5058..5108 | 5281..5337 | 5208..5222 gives 0.117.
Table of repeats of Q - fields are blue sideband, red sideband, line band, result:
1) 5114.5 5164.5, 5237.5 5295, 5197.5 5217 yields 1.41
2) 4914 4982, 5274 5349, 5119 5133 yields 0.99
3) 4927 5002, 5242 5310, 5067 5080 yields 0.69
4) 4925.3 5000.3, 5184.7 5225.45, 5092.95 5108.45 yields 0.07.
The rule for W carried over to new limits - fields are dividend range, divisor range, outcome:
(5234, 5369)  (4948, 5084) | 1.06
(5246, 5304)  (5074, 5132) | 1.03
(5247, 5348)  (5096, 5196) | 1.12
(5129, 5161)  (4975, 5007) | 1.00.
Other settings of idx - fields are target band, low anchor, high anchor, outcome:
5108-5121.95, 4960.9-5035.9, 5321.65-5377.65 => 0.4 angstrom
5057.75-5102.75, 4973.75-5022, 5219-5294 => -0.6 angstrom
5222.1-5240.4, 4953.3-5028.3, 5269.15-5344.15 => 0.8 angstrom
